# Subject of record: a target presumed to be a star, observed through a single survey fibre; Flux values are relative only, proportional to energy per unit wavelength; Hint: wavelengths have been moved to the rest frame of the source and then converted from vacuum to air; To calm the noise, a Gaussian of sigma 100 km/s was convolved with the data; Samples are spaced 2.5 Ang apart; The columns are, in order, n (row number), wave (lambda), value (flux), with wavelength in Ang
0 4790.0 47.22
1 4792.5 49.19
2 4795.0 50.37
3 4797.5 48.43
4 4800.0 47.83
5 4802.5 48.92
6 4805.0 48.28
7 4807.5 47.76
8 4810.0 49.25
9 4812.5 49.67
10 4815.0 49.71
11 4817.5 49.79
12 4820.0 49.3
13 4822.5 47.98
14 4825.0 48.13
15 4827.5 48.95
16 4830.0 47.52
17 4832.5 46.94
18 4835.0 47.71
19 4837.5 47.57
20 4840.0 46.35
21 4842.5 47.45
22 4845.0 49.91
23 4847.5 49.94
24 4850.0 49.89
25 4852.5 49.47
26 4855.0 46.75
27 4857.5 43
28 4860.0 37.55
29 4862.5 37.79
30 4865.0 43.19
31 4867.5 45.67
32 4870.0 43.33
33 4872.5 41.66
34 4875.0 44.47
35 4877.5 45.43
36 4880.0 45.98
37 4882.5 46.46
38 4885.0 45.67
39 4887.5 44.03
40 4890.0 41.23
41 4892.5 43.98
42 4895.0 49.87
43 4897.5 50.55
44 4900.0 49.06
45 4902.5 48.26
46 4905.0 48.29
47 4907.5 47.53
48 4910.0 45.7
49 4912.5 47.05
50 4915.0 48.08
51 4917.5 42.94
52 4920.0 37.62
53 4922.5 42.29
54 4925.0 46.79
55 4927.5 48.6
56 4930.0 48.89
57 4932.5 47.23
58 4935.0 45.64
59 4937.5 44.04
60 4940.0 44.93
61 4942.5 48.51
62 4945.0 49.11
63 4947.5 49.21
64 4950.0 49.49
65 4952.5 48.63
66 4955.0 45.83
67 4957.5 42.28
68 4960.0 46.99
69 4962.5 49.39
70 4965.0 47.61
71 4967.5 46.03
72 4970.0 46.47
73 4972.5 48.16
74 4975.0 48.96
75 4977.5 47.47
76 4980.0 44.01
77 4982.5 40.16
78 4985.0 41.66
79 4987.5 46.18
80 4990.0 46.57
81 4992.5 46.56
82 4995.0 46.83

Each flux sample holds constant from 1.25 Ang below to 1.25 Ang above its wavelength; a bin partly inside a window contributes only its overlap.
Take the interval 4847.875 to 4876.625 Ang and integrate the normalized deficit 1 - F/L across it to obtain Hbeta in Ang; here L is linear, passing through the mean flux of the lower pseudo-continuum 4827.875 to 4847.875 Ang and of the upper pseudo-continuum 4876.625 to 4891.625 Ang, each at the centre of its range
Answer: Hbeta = 1.3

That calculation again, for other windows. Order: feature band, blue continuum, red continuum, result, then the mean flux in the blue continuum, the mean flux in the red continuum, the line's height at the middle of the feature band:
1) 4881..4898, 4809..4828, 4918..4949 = 0.5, 49.1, 46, 47.2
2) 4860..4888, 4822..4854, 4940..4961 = 2.5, 48.3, 47.4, 48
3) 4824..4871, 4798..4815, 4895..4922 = 1.6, 48.7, 46.5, 47.8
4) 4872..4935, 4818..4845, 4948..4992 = 1.5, 47.9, 46.3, 47.1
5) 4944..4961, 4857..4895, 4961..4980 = -0.2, 43.5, 47.5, 46.7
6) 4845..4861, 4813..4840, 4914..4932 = 0.3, 48.3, 45.1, 47.4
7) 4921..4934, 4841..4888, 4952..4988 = -0.3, 45.2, 45.9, 45.6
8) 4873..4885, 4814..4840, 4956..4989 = 0.5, 48.3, 45.8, 47.4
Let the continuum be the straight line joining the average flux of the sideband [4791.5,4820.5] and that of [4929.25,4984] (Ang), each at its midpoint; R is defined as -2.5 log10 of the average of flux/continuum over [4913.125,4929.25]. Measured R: 0.06 mag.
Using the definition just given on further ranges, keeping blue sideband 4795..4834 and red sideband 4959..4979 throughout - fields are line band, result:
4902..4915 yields 0.01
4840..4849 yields -0.01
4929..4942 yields 0.04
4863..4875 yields 0.12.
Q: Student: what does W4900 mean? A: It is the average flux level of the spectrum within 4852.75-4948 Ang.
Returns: 45.4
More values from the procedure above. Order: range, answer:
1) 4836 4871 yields 45.6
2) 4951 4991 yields 46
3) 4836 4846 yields 47.8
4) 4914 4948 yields 45.9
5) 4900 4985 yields 46.4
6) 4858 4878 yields 42.3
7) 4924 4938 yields 47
